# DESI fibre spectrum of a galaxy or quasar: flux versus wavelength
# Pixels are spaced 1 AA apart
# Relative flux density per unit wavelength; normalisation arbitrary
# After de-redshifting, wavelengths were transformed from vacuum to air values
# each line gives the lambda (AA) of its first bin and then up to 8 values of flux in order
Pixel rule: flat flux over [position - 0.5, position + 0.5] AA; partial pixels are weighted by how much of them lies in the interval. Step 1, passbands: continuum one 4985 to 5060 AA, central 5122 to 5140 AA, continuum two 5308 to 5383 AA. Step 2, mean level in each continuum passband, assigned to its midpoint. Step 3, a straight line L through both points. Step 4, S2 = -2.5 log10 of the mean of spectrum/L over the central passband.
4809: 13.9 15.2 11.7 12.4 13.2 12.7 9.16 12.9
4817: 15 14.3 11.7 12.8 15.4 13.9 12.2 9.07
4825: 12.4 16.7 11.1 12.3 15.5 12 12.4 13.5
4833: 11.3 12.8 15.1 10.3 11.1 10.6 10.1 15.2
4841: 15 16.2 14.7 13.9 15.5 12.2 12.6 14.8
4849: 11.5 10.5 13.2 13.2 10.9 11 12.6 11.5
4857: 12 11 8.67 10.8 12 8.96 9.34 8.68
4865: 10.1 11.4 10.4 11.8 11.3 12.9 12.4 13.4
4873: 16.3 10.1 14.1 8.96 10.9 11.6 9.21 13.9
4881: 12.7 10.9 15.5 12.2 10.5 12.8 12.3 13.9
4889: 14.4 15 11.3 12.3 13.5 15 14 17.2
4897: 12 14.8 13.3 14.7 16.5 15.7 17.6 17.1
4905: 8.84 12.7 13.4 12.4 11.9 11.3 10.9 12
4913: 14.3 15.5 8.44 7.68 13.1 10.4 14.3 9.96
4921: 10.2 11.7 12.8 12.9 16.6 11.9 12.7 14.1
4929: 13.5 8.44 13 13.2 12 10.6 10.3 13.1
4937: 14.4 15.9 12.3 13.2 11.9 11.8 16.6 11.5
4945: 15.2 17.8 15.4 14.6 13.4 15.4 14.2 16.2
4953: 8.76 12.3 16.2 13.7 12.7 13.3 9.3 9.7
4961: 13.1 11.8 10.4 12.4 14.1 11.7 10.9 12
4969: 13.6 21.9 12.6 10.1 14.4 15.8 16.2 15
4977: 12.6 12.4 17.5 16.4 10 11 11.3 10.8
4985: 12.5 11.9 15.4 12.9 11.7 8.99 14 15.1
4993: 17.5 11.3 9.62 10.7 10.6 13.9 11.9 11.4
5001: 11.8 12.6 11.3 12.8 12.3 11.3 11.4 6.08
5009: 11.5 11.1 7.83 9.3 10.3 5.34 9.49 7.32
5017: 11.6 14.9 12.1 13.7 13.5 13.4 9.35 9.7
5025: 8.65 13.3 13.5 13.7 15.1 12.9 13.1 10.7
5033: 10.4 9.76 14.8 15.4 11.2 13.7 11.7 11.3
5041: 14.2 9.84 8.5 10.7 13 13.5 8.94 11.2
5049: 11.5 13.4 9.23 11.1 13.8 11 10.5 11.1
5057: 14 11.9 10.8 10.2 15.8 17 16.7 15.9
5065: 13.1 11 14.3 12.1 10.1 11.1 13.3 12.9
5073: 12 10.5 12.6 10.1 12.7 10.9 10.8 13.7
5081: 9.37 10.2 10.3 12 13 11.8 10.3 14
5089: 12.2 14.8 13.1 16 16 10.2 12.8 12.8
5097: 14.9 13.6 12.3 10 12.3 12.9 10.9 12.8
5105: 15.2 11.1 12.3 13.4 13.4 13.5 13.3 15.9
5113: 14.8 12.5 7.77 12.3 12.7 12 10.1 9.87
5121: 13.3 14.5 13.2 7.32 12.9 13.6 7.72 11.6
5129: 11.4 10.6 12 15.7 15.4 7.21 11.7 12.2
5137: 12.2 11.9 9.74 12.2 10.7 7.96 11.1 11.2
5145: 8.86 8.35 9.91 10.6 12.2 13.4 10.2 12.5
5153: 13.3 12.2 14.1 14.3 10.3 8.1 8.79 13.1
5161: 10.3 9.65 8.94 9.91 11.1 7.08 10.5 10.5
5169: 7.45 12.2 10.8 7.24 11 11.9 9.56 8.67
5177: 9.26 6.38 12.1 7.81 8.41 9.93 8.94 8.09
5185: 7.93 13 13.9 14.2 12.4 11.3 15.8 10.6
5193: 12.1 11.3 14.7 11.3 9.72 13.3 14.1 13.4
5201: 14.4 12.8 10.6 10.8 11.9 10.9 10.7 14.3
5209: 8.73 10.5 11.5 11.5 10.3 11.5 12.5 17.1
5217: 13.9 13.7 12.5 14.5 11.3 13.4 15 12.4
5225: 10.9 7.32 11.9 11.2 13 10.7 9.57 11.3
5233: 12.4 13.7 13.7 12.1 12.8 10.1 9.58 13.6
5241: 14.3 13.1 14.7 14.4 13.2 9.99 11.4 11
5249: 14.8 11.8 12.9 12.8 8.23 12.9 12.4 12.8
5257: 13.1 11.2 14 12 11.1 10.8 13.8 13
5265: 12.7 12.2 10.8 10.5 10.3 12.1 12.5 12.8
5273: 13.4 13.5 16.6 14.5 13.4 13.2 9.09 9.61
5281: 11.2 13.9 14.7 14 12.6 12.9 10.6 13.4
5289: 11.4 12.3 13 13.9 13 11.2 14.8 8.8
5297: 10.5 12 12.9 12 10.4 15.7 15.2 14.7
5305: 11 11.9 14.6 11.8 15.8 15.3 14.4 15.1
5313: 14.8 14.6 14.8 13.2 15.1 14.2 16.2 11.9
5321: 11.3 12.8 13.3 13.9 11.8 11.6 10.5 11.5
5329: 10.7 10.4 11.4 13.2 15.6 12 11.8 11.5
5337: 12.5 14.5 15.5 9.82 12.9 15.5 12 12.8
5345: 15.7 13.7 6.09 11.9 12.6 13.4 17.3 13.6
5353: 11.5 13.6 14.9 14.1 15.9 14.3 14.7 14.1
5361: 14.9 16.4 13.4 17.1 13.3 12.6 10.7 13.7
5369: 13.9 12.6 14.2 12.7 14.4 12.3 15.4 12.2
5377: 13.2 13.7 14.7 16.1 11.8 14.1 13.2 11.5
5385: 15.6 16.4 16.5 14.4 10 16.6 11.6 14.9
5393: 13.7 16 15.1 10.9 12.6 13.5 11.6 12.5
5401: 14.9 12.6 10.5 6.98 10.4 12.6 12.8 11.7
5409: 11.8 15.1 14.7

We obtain 0.06 mag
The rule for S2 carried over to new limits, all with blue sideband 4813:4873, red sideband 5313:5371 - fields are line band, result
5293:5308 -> 0.05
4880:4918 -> -0.06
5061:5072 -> -0.06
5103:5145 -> 0.08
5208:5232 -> 0.09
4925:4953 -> -0.07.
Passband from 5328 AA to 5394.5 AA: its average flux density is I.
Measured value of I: 13.5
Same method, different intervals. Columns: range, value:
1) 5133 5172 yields 10.7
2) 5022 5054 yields 11.9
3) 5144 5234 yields 11.3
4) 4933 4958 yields 13.6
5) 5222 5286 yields 12.3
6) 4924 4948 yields 13.3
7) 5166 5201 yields 10.9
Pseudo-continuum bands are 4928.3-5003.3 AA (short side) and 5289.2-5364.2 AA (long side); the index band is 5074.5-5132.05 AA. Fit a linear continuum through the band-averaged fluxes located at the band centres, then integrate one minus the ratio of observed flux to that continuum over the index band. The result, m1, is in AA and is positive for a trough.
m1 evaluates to 3.52 AA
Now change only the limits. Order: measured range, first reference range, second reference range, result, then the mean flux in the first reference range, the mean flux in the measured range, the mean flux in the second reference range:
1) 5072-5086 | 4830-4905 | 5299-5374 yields 1.6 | 12.6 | 11.5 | 13.4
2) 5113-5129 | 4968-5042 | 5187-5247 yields 1.0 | 12.2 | 11.5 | 12.3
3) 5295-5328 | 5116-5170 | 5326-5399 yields -0.8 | 11.1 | 13.2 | 13.4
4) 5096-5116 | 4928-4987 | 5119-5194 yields -2.3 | 13.2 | 12.8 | 10.9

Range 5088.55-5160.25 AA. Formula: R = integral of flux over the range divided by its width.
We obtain 12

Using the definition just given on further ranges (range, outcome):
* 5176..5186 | 8.97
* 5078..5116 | 12.6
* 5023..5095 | 12.2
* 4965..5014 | 12.3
